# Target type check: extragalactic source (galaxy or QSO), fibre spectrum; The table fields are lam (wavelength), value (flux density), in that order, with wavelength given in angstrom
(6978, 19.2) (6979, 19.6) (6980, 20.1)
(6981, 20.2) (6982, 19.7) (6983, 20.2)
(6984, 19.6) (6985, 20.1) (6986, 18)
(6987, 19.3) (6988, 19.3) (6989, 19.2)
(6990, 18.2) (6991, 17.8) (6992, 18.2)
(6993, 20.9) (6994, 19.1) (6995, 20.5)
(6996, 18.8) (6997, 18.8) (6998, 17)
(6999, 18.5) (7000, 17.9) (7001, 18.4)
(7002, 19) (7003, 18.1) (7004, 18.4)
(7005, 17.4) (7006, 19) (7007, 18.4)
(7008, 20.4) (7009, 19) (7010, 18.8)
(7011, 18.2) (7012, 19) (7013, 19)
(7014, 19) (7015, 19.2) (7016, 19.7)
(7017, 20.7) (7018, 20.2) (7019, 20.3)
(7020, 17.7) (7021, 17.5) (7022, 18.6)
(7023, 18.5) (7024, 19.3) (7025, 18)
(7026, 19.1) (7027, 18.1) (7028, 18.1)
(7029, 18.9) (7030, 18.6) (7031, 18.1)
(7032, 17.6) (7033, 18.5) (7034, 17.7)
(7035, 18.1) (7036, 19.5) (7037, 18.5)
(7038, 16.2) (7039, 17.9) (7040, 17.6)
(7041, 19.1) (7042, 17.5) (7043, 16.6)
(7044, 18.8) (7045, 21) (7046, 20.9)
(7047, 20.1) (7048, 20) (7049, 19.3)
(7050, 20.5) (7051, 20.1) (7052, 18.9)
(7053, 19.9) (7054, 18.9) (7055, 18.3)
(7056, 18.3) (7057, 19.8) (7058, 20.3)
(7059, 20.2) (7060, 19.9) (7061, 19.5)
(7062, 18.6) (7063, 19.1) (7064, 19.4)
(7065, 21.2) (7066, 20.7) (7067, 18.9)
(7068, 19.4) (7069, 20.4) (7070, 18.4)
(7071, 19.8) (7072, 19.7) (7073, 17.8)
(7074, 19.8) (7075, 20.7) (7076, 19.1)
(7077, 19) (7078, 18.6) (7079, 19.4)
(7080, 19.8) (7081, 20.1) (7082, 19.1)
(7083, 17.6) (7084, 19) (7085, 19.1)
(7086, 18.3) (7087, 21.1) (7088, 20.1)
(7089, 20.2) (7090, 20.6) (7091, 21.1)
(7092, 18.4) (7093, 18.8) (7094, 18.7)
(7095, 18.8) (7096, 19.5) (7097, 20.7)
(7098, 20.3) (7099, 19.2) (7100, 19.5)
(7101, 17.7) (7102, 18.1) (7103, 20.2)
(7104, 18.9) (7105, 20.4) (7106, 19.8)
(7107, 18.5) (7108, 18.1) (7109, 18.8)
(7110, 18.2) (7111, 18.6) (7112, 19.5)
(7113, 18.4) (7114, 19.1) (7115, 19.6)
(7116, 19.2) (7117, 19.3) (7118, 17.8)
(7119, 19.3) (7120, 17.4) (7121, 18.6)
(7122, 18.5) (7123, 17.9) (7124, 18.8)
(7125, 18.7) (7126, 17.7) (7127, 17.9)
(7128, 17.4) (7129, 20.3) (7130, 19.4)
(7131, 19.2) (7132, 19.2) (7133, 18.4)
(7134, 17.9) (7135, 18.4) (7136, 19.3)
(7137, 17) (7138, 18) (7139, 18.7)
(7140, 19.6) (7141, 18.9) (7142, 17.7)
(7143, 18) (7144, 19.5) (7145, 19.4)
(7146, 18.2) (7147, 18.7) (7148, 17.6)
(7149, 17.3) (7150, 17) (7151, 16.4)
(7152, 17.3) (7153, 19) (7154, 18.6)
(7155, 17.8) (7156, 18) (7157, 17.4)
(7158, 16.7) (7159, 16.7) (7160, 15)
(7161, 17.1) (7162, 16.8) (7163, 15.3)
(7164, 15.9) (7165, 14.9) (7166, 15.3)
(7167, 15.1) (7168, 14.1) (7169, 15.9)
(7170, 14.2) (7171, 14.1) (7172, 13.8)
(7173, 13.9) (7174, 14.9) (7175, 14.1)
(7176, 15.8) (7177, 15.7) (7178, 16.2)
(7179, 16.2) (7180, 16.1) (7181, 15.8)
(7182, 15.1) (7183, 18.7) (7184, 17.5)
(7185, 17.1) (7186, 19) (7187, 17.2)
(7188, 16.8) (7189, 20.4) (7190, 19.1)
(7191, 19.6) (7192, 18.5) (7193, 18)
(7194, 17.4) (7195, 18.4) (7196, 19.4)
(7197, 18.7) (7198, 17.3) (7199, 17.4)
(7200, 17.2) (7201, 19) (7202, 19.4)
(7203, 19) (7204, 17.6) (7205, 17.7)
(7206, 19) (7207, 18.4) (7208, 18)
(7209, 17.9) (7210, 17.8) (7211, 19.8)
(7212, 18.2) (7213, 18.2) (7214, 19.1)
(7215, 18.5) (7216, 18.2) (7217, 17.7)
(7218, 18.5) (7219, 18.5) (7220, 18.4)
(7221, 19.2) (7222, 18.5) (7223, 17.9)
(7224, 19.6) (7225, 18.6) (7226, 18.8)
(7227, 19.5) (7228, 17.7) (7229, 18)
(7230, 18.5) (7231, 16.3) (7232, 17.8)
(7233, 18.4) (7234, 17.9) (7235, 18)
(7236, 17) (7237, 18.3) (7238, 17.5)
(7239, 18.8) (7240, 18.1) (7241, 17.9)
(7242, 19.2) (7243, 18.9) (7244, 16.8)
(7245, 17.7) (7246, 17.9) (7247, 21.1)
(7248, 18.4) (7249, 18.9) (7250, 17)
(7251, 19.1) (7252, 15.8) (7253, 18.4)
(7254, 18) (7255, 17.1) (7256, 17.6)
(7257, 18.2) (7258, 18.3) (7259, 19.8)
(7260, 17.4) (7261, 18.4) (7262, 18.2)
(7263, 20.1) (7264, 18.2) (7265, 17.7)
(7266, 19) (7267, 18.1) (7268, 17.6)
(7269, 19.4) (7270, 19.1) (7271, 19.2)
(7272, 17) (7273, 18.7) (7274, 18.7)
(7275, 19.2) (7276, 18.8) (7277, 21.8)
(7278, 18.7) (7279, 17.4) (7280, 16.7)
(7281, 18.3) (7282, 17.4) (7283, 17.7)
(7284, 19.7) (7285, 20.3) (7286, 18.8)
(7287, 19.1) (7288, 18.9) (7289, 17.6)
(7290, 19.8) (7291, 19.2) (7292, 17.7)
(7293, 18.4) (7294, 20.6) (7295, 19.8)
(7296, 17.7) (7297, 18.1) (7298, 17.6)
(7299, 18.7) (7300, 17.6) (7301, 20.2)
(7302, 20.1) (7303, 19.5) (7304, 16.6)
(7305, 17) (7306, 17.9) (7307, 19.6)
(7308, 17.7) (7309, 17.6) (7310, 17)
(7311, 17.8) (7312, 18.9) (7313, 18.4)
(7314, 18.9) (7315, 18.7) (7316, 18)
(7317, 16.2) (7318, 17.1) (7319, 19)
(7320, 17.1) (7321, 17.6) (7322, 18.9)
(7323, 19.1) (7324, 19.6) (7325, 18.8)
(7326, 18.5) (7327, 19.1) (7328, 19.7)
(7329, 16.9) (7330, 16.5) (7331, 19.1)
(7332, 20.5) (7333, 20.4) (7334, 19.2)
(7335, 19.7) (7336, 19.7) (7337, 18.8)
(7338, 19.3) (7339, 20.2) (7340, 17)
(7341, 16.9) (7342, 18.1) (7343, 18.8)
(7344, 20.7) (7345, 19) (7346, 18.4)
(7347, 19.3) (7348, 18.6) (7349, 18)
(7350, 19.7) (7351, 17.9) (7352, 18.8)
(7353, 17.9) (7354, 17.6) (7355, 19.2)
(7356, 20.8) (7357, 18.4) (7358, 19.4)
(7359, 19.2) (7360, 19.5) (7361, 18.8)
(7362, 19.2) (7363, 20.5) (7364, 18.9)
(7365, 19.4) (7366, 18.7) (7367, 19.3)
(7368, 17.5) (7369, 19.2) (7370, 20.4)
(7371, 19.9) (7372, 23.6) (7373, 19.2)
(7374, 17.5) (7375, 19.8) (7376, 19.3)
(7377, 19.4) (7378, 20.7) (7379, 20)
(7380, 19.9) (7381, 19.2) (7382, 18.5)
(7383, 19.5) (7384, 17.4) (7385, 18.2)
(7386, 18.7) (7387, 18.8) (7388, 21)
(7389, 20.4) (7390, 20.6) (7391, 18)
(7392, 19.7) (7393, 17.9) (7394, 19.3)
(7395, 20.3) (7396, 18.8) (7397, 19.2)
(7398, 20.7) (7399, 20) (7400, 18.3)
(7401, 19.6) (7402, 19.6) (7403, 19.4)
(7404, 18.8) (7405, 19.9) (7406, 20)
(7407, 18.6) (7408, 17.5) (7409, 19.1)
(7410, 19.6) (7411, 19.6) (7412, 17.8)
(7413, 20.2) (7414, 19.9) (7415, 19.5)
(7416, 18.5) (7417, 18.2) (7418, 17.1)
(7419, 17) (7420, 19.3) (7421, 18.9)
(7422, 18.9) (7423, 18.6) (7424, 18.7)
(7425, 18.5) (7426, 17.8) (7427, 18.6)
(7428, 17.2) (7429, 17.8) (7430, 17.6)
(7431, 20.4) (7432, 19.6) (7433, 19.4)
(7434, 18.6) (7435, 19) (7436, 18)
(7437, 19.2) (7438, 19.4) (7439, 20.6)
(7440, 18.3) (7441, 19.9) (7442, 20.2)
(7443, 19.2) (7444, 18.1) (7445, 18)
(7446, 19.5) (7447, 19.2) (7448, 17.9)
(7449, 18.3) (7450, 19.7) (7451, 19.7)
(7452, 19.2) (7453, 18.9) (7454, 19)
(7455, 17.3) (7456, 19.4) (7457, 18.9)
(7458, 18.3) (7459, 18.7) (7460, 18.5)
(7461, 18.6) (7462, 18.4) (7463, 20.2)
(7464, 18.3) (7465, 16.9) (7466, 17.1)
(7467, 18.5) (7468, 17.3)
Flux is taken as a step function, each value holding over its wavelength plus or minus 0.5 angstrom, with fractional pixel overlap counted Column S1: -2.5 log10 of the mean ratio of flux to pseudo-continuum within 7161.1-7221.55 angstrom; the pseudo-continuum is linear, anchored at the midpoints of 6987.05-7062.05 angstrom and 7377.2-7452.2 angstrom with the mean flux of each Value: 0.10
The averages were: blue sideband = 18.9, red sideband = 19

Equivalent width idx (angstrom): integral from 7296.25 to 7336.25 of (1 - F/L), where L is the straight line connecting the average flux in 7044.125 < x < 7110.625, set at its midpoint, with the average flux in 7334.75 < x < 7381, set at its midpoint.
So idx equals 1.6 angstrom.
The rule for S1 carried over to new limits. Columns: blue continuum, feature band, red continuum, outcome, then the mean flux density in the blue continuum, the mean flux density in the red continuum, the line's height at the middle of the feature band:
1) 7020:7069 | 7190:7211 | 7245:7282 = 0.01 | 19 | 18.4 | 18.6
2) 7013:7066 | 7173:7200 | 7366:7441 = 0.11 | 19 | 19.1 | 19.1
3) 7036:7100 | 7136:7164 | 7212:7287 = 0.07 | 19.3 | 18.4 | 18.9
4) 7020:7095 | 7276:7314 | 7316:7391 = 0.03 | 19.1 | 19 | 19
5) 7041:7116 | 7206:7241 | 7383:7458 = 0.05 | 19.4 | 19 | 19.2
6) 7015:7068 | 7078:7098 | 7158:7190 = -0.09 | 19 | 16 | 18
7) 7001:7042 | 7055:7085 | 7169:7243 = -0.06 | 18.6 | 17.7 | 18.4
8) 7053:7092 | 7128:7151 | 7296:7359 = 0.05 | 19.5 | 18.6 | 19.3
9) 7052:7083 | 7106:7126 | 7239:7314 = 0.03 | 19.4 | 18.4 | 19.2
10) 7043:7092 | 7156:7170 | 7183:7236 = 0.18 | 19.6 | 18.3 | 18.7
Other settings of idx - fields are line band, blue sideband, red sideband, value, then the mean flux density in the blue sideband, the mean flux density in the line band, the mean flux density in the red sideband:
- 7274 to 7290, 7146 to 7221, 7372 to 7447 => -0.59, 17.3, 18.7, 19.1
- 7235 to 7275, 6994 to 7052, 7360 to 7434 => 1.51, 18.8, 18.3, 19.1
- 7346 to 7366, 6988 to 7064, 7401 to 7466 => -0.16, 18.9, 19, 18.8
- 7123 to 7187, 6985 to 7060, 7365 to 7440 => 6.09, 18.9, 17.1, 19.1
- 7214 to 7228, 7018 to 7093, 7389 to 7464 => 0.33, 19.1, 18.6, 19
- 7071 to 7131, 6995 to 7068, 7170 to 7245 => -2.07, 18.9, 19.1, 17.8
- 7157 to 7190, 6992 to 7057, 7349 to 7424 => 5.07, 18.8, 16.1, 19.2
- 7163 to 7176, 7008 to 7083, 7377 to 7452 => 2.94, 19.1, 14.8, 19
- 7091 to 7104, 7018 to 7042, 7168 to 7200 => -1.14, 18.3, 19.2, 16.8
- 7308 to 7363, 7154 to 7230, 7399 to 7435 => -1.10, 17.4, 18.7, 18.8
